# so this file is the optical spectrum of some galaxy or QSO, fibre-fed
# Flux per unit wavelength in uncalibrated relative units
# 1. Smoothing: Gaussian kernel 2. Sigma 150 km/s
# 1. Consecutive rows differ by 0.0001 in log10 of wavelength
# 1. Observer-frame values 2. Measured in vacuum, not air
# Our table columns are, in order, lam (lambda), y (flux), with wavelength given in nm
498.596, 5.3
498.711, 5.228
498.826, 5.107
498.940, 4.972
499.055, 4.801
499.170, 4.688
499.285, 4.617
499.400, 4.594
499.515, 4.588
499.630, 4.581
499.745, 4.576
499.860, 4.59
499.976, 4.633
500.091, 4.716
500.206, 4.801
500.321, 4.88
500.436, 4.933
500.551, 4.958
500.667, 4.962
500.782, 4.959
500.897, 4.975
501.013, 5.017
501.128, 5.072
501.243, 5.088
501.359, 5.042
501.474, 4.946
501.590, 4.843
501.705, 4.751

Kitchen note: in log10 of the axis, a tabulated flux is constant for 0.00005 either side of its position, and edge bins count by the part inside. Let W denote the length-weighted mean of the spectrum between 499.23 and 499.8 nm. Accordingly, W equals 4.59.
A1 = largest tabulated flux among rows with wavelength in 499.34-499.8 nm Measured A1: 4.594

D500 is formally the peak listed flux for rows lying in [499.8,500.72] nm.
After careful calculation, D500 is 4.962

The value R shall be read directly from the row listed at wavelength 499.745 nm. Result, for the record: 4.576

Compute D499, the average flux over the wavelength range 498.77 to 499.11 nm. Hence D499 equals 4.97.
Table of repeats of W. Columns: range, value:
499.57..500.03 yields 4.59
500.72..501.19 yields 5.01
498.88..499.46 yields 4.74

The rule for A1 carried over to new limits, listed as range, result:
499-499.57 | 4.801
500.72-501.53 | 5.088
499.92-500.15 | 4.716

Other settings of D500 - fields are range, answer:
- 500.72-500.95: 4.975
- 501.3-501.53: 5.042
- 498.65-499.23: 5.228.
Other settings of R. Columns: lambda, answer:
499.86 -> 4.59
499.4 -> 4.594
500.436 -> 4.933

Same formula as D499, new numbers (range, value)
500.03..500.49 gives 4.84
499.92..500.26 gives 4.72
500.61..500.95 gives 4.97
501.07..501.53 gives 5.04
